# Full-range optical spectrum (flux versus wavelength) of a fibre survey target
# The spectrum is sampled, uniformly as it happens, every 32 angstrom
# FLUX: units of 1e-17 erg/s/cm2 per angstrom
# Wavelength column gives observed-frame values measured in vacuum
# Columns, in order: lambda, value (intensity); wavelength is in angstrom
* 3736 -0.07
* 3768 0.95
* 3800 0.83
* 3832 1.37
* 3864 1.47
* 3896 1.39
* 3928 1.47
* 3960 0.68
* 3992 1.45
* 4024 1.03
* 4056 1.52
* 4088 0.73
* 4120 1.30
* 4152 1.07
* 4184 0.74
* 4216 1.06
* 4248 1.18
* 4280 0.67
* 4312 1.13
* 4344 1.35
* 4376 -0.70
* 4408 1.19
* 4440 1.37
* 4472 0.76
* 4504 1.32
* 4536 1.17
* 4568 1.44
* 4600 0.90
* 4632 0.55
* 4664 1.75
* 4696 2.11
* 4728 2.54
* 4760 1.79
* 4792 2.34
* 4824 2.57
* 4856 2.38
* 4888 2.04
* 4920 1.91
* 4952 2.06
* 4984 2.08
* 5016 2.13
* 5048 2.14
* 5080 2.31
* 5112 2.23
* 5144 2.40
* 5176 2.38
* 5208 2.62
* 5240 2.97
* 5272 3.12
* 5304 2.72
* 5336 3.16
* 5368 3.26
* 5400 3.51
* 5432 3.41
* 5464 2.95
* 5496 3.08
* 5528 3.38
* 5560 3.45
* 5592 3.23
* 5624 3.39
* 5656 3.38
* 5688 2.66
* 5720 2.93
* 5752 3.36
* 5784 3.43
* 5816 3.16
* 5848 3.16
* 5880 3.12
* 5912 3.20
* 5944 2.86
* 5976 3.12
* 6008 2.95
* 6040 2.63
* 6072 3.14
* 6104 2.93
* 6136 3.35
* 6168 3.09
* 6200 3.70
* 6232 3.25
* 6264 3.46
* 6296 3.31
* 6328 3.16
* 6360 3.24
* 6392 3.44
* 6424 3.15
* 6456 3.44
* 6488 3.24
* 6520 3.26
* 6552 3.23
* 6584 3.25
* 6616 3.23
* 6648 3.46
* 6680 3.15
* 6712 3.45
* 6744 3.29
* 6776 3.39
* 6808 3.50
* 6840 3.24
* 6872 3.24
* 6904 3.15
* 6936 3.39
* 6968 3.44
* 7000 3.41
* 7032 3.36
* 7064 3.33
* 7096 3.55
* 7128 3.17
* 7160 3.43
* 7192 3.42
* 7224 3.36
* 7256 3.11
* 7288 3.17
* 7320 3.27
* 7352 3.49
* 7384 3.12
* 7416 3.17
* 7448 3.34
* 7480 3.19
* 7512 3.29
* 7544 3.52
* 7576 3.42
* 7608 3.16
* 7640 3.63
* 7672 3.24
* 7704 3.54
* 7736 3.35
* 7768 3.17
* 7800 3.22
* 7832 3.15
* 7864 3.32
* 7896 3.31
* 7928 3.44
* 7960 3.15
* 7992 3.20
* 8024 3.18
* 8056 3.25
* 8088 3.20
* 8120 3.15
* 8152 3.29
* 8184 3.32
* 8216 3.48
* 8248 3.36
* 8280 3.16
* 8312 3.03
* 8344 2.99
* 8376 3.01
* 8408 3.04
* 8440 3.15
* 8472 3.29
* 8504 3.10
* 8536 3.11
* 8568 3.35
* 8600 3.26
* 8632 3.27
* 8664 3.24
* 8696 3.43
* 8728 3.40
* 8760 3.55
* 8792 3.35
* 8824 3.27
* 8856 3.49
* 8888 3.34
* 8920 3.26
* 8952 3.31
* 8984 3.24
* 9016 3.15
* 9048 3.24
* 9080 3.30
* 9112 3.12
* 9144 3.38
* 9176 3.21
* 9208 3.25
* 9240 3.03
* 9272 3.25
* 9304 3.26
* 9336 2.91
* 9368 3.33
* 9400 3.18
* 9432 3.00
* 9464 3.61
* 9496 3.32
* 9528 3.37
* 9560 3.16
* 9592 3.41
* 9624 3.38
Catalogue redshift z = 0.169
